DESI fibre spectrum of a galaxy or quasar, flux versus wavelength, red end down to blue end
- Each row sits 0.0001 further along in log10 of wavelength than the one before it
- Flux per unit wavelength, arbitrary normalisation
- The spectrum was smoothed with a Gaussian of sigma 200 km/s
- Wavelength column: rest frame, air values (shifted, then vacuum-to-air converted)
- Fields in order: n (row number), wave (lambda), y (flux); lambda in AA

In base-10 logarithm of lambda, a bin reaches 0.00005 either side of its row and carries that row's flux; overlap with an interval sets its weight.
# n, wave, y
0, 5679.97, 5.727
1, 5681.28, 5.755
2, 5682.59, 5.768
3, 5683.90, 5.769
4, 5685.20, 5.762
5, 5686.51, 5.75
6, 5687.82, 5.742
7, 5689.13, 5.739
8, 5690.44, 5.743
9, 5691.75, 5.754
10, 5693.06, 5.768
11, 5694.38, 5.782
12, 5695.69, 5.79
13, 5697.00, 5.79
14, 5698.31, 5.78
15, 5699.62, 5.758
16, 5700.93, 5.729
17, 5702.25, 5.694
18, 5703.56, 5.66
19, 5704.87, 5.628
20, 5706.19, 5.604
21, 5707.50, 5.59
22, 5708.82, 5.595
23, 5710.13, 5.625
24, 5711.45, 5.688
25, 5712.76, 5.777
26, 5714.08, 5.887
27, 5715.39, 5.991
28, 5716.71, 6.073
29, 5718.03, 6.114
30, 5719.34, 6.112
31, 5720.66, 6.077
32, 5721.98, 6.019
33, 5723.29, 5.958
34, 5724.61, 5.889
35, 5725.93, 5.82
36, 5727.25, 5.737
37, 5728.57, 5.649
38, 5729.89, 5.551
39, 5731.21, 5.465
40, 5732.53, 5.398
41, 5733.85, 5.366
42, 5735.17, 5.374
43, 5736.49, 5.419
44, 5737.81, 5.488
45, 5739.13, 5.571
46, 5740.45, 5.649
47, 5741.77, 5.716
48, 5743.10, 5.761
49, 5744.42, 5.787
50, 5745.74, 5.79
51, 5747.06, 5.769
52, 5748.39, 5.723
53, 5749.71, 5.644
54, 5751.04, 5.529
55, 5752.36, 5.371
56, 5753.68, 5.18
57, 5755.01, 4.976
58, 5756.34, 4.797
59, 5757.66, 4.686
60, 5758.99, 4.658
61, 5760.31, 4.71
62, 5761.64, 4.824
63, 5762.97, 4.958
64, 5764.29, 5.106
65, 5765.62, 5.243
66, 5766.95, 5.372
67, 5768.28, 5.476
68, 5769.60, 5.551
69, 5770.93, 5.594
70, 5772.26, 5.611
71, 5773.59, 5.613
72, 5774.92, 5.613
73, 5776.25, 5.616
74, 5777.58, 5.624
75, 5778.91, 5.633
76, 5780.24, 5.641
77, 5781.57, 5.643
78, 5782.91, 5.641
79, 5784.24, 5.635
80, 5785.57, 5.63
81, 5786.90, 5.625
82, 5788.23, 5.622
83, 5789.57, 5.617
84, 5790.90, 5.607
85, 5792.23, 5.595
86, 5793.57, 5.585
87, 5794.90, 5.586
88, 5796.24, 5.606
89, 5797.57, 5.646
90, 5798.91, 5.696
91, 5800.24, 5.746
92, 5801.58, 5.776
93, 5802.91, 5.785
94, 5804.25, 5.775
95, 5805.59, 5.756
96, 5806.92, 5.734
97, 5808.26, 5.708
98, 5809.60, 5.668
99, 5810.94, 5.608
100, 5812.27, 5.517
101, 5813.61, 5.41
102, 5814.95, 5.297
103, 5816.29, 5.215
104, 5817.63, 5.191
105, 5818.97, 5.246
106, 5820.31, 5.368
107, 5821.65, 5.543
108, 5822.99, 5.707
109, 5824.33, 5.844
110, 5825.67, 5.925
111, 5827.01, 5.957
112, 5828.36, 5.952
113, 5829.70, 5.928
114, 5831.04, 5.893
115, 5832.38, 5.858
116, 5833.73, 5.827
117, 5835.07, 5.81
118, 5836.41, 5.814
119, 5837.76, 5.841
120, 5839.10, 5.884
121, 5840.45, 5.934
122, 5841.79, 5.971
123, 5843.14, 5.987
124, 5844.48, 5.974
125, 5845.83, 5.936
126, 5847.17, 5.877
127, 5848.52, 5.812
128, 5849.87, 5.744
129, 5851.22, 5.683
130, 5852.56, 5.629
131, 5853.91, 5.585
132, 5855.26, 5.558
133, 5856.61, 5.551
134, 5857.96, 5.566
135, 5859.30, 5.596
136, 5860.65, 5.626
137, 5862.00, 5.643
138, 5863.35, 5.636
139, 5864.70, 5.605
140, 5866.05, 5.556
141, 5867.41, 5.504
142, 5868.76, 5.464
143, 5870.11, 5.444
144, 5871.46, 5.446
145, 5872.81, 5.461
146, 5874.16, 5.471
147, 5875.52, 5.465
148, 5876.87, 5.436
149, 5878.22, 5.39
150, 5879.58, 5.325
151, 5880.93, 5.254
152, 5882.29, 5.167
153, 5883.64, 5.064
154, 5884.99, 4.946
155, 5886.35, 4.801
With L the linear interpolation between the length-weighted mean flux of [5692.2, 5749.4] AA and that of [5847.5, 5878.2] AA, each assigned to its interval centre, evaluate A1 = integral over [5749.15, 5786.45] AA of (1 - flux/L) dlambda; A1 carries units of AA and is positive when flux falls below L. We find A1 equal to 2.2 AA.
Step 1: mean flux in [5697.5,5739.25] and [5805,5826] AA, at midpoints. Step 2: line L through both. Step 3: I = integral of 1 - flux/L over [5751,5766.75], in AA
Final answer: 1.8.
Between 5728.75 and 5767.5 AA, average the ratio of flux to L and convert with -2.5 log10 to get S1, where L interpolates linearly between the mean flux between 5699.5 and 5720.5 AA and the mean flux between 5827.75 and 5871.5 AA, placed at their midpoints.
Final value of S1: 0.08 mag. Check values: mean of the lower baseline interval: 5.79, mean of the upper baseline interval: 5.74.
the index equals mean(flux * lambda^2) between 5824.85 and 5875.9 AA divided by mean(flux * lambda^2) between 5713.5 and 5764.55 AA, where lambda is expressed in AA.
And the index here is 1.1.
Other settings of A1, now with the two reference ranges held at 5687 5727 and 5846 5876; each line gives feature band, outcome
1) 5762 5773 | 0.7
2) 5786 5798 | 0.2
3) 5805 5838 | -0.1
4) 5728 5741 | 0.6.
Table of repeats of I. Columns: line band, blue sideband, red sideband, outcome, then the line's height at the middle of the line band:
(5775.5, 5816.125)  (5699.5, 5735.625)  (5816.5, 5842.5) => 0.86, 5.75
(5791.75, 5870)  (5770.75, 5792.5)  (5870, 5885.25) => -3.03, 5.47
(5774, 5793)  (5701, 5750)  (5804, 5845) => 0.31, 5.72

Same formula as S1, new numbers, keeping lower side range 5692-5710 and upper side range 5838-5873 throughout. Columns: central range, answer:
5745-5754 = 0.02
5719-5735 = -0.01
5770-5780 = 0.02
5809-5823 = 0.05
